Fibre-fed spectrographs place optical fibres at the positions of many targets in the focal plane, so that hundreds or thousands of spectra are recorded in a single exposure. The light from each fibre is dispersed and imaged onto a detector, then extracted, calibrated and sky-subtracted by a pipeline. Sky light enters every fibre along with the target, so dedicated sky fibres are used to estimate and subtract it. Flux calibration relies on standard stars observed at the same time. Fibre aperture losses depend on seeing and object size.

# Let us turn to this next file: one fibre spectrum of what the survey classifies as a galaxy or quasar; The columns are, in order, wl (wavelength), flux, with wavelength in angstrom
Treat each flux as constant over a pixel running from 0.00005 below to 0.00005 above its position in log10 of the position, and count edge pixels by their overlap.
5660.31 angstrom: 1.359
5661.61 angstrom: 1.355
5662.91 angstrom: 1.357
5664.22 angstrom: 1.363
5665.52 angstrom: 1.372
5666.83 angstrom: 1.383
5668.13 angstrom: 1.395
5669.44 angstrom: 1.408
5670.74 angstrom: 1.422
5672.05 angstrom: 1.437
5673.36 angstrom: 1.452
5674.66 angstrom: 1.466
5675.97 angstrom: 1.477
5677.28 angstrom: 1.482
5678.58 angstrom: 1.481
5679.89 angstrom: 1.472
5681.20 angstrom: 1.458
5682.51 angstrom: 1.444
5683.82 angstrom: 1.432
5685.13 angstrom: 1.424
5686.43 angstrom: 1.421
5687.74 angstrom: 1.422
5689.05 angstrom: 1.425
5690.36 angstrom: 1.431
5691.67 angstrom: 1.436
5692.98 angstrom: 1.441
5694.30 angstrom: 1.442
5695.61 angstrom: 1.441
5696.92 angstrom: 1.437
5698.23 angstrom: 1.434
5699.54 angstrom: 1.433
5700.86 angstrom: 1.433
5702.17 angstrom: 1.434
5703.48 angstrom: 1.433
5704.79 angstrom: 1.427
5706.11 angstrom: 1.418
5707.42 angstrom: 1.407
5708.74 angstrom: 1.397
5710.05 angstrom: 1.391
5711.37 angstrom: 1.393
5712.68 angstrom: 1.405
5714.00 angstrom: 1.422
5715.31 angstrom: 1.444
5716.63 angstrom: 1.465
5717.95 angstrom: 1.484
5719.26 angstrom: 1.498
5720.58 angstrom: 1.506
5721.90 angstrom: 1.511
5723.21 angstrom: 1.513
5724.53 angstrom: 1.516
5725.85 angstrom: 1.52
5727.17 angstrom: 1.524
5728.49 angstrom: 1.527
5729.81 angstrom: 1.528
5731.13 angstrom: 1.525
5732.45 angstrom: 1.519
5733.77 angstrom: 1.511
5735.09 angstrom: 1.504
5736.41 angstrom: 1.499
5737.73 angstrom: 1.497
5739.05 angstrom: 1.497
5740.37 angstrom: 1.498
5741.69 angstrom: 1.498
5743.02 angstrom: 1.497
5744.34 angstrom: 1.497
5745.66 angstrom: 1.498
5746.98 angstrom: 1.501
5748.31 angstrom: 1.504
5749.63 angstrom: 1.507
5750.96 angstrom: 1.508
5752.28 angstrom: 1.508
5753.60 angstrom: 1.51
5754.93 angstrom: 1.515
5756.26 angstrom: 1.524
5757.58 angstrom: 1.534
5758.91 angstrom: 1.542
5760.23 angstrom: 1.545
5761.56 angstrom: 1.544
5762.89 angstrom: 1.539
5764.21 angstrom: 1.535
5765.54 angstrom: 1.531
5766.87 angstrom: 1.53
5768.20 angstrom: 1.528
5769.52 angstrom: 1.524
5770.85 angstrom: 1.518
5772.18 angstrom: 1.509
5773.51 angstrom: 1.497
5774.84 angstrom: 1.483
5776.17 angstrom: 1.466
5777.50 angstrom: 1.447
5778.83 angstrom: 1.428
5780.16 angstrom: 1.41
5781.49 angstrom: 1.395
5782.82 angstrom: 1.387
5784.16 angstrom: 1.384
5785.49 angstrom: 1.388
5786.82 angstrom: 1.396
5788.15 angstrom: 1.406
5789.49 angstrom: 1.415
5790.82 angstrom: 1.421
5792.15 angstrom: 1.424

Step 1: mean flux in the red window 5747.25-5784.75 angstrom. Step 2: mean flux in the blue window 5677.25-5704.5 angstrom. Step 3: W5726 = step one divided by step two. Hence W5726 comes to 1.0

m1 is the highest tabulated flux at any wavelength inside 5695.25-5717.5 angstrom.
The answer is 1.465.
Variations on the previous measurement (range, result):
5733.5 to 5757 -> 1.524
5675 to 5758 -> 1.534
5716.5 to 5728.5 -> 1.527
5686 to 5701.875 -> 1.442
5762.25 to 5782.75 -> 1.539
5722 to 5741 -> 1.528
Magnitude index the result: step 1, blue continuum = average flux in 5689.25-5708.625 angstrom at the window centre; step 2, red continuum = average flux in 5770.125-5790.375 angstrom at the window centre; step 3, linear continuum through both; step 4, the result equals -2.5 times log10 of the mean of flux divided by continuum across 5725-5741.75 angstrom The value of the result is -0.059 mag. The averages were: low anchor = 1.43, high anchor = 1.43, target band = 1.51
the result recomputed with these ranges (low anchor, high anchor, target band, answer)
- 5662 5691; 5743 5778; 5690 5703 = 0.009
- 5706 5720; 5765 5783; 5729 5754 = -0.039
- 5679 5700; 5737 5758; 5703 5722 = 0.020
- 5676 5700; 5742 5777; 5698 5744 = 0.003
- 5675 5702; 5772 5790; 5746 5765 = -0.067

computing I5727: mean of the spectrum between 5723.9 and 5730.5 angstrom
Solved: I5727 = 1.52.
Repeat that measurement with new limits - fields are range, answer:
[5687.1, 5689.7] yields 1.42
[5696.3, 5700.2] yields 1.43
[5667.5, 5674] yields 1.42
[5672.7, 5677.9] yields 1.47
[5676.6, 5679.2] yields 1.48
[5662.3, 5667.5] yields 1.37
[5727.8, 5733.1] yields 1.52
